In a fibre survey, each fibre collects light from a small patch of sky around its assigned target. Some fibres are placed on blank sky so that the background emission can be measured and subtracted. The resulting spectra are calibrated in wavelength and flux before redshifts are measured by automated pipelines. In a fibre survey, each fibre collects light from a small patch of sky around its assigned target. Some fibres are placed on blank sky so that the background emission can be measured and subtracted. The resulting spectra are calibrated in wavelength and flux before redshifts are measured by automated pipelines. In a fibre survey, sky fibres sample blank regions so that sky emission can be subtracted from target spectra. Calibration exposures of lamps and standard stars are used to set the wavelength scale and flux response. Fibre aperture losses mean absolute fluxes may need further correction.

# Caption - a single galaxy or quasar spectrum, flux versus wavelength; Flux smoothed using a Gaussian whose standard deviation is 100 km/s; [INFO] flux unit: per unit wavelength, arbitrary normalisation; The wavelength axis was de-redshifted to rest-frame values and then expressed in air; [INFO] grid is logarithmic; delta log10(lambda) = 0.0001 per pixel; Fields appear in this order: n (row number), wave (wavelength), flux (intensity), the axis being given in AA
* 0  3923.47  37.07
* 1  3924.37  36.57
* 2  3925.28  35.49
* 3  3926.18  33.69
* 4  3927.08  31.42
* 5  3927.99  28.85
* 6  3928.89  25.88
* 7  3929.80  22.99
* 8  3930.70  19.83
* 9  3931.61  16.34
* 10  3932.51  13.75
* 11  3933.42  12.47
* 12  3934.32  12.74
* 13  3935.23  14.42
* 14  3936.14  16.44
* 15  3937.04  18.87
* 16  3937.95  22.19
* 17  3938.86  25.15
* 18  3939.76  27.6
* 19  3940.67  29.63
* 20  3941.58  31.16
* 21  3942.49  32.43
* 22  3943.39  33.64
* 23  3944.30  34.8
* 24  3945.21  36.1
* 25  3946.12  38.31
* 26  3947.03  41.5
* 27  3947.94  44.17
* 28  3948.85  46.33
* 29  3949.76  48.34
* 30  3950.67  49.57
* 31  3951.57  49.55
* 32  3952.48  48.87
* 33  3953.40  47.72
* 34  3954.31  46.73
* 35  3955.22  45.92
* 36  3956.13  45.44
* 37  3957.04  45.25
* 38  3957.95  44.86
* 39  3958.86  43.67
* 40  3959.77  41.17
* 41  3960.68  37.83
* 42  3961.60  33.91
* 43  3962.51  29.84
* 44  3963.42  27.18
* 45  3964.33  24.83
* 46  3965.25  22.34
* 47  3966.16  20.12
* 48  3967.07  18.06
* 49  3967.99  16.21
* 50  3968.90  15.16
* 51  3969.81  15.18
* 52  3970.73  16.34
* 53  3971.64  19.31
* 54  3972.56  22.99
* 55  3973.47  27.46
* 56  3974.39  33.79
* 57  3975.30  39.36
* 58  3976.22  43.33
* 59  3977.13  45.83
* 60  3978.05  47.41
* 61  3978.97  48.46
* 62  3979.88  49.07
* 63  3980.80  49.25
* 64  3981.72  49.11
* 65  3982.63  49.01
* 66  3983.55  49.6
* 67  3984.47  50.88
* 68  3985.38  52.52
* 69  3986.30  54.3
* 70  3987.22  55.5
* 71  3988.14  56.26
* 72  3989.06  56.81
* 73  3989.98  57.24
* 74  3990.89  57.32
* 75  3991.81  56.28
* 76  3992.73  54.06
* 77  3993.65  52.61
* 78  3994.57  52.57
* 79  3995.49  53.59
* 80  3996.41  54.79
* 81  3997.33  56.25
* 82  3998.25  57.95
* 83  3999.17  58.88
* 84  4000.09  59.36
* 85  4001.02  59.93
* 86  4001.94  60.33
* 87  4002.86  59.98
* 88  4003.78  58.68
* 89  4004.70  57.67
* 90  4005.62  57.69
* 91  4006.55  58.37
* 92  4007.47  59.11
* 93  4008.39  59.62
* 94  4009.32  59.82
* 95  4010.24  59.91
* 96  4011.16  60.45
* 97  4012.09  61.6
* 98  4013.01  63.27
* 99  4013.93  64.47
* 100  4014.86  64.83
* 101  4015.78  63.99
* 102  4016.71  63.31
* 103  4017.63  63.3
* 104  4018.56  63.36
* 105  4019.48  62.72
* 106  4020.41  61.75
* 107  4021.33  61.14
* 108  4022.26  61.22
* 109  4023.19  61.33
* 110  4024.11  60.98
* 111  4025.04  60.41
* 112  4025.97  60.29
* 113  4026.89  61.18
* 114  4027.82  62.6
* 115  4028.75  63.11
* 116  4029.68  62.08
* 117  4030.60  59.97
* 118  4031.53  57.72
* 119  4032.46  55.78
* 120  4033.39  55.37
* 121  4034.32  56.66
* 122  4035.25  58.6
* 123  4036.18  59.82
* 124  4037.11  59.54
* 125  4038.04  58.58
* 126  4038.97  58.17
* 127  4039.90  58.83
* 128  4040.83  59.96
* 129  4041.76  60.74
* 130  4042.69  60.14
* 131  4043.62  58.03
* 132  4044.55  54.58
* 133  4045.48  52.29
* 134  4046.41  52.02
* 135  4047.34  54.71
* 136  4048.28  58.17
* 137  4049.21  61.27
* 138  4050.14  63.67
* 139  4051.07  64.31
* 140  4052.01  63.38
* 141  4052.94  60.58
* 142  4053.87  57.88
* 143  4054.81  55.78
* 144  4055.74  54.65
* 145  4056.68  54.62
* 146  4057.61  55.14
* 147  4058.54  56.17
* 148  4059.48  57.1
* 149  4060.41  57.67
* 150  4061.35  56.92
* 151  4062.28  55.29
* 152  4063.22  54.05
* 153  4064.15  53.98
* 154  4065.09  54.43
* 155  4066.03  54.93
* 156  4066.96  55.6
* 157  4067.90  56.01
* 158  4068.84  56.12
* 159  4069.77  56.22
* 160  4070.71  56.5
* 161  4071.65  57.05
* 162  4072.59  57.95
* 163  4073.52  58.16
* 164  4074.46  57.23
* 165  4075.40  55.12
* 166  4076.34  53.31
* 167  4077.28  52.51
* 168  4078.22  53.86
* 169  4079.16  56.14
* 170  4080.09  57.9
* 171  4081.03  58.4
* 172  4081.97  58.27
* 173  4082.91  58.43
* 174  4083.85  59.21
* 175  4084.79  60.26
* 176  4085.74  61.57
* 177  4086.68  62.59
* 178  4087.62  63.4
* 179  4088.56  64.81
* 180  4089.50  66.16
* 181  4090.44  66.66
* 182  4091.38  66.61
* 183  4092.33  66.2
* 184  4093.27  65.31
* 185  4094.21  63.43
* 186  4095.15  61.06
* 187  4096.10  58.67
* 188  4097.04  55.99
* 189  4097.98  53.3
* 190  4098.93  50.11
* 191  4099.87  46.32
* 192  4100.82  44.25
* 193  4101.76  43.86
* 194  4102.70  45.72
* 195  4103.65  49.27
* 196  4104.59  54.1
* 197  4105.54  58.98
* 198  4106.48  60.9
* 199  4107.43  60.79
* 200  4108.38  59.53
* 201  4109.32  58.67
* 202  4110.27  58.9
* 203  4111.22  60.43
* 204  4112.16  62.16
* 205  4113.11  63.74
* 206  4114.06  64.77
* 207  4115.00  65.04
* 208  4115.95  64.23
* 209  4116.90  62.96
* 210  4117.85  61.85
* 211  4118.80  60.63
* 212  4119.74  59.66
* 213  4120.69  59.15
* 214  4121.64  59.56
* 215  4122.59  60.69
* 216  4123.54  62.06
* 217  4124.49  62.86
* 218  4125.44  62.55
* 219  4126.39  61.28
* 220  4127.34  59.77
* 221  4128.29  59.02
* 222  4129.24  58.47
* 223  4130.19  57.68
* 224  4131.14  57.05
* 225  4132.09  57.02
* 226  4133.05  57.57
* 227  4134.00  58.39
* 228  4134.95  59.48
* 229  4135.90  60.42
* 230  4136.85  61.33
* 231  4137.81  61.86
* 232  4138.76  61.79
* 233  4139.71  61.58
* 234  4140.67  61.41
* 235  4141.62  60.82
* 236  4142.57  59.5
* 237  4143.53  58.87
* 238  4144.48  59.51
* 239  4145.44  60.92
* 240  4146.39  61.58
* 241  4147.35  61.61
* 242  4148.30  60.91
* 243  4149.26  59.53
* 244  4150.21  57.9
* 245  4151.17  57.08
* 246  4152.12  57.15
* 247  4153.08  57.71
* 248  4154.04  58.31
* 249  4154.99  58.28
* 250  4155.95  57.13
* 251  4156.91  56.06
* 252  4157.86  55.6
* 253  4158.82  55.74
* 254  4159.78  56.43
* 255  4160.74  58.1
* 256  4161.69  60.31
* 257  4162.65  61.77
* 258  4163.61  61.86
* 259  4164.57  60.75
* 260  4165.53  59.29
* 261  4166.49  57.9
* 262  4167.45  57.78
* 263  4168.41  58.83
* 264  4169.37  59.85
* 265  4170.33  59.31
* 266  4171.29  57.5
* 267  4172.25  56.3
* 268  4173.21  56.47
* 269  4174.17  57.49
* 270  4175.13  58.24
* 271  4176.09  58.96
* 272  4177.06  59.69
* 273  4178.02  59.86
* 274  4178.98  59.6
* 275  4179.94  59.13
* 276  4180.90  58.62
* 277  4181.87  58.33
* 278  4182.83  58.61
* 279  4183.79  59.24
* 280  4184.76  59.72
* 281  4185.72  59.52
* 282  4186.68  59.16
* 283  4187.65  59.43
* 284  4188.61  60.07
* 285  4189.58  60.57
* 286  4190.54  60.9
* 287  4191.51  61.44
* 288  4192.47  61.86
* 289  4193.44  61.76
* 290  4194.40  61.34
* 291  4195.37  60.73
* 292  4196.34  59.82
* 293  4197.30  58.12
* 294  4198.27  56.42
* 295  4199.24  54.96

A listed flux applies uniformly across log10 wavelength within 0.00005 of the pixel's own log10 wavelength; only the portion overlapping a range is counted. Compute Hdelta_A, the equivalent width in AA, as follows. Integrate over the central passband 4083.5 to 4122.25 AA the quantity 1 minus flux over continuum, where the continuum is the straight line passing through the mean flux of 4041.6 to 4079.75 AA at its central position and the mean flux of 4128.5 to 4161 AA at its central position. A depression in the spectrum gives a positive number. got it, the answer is -1.0 AA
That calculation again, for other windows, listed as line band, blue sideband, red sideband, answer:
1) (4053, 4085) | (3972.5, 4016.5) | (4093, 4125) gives 0.27 AA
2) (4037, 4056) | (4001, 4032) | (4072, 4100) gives 0.56 AA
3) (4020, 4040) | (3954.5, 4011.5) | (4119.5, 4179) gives -4.19 AA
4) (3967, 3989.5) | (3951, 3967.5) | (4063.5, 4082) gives 0.74 AA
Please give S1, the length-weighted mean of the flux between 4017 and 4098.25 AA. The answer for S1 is 58.8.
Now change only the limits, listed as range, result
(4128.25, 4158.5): 59.1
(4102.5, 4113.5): 58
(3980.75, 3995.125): 53.5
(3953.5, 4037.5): 50.4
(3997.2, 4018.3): 60.5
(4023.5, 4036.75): 59.6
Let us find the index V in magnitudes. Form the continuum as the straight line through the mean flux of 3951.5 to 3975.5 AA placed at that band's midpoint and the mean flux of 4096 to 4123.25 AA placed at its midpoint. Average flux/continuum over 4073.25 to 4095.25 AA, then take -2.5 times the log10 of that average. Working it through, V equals -0.138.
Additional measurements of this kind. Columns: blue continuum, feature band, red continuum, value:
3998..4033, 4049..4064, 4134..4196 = 0.05 mag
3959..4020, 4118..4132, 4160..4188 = -0.07 mag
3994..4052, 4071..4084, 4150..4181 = 0.05 mag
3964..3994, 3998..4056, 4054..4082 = -0.23 mag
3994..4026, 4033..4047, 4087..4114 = 0.04 mag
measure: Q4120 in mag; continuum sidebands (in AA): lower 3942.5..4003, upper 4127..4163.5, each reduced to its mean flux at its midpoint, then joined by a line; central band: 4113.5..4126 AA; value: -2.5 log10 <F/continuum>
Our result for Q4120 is -0.10 mag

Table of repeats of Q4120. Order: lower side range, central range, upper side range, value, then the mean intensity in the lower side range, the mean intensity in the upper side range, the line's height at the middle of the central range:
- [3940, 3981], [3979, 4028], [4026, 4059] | -0.21 mag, 36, 58.5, 47.8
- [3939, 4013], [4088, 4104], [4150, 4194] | -0.07 mag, 44.8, 58.8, 53.4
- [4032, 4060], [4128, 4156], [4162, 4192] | -0.01 mag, 57.9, 59.2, 58.9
